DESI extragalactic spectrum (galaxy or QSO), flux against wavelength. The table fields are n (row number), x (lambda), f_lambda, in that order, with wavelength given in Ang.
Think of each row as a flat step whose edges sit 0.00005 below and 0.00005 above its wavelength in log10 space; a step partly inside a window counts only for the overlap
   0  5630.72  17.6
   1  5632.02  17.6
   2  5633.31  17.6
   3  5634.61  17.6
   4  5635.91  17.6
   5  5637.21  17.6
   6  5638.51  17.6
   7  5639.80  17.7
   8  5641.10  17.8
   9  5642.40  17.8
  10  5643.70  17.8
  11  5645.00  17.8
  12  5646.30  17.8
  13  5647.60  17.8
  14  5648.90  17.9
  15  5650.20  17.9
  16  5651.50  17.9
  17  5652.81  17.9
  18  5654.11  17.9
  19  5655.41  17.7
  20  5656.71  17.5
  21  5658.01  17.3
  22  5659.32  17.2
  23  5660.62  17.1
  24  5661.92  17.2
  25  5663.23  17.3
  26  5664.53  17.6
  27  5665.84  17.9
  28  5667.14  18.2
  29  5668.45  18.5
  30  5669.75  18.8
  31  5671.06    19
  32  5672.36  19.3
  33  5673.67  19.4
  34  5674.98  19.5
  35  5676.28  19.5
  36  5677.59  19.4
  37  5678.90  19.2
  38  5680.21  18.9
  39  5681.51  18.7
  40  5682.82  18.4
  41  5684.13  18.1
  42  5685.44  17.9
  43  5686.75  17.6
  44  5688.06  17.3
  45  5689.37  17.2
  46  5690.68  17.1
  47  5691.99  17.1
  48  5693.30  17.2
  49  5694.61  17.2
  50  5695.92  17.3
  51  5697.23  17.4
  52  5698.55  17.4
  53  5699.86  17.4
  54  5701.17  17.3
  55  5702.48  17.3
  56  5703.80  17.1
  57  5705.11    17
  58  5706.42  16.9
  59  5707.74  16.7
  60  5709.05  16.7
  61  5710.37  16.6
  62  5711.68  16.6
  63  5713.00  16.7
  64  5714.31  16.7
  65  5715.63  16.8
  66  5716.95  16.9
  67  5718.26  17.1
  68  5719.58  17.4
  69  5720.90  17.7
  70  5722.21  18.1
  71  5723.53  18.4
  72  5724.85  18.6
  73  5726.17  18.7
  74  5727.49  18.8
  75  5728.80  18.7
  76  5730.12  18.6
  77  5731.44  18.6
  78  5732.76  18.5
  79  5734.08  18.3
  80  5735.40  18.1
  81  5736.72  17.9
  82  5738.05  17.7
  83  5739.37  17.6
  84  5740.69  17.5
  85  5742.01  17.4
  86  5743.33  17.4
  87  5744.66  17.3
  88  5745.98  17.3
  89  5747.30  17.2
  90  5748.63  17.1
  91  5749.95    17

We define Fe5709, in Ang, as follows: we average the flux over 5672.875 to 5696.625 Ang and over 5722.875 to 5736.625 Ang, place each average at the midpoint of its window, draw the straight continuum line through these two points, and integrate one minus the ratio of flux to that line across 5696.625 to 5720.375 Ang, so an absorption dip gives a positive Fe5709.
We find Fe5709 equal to 1.7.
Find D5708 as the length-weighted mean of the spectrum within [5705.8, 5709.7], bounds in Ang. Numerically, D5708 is 16.8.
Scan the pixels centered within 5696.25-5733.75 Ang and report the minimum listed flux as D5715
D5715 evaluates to 16.6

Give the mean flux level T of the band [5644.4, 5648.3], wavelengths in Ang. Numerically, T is 17.8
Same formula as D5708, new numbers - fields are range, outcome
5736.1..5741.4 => 17.7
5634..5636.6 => 17.6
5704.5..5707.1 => 16.9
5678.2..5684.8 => 18.7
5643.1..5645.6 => 17.8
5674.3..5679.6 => 19.4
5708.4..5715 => 16.7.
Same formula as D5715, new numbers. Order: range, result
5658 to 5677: 17.1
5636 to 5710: 16.7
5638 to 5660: 17.2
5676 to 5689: 17.3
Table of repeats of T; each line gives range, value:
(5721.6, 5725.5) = 18.3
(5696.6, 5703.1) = 17.4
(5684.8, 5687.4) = 17.7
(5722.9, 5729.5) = 18.7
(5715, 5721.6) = 17.2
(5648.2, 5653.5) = 17.9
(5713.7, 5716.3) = 16.7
